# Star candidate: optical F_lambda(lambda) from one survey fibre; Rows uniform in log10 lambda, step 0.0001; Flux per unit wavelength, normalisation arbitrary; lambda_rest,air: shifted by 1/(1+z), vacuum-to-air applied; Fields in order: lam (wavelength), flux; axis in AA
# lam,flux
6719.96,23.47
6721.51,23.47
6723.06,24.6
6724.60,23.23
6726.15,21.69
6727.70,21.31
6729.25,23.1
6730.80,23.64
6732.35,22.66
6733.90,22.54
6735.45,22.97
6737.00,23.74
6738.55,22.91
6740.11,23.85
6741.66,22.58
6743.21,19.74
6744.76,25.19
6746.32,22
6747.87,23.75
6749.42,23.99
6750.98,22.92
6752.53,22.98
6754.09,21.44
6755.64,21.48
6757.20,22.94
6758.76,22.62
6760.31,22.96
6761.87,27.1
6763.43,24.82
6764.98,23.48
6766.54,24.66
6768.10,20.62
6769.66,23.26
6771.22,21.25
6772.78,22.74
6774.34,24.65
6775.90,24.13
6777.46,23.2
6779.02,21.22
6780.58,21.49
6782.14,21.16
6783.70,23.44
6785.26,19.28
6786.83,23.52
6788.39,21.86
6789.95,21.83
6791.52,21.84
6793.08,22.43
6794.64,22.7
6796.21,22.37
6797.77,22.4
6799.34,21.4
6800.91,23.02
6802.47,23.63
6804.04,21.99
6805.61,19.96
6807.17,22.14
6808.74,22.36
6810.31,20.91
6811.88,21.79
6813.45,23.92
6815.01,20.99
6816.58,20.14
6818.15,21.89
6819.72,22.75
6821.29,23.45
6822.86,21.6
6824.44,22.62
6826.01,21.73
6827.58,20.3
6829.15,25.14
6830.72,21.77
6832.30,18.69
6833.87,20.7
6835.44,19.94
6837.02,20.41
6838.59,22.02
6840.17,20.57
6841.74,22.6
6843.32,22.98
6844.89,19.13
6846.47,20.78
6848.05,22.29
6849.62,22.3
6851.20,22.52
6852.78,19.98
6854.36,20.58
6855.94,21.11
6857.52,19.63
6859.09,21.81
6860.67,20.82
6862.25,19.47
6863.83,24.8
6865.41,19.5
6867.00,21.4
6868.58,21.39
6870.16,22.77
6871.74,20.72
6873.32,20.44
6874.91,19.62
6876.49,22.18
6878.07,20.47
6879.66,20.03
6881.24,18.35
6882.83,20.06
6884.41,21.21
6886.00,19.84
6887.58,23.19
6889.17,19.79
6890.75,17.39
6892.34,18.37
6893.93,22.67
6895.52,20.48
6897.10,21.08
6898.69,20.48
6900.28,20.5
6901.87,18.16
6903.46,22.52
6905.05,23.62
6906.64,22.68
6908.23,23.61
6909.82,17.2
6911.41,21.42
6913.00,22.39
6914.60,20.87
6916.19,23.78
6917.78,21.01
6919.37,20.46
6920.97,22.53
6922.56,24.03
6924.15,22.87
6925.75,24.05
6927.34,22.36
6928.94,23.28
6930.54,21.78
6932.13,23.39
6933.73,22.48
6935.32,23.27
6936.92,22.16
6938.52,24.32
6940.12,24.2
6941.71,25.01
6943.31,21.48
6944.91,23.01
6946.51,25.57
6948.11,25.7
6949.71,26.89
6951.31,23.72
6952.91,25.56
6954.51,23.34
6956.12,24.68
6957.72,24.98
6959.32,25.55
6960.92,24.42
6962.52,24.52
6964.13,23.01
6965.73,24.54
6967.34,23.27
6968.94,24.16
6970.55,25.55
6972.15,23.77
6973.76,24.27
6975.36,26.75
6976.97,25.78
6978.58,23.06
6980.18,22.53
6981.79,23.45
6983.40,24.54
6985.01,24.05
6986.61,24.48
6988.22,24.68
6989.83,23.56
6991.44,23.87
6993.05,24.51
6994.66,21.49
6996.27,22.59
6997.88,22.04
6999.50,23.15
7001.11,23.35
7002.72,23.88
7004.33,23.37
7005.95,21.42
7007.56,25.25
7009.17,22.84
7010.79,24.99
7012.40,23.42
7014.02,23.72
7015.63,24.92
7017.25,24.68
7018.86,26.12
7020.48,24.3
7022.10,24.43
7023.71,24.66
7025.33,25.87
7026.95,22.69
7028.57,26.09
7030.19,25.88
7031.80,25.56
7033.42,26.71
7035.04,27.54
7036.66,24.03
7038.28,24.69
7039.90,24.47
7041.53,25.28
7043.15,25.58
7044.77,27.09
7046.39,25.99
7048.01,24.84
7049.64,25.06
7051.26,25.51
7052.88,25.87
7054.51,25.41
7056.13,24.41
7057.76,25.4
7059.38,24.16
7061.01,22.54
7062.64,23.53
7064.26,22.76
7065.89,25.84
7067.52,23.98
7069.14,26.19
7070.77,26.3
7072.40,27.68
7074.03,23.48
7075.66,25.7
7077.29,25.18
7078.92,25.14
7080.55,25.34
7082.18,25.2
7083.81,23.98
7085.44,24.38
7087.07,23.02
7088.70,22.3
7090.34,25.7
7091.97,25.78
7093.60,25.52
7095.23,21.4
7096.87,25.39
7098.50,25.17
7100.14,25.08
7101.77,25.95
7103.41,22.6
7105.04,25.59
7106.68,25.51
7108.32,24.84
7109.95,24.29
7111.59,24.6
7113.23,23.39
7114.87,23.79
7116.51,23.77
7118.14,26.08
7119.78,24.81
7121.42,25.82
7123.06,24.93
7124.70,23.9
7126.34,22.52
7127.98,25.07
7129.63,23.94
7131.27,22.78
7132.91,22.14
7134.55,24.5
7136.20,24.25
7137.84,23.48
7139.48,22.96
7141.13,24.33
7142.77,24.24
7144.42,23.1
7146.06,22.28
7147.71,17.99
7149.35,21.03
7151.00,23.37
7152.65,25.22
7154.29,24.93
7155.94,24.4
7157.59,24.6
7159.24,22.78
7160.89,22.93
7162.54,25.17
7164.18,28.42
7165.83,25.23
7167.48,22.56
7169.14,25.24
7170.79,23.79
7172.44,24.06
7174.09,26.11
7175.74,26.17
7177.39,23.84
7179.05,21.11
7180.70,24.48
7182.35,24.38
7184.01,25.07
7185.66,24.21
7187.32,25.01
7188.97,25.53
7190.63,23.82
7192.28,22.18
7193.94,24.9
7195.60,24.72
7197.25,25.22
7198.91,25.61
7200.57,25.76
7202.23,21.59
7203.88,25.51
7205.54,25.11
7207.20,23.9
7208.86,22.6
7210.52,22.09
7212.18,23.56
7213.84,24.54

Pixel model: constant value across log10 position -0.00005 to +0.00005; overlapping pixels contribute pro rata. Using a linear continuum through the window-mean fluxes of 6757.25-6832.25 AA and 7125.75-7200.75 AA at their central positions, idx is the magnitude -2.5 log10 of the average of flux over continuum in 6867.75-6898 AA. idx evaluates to 0.11 mag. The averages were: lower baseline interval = 22.4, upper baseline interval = 24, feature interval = 20.5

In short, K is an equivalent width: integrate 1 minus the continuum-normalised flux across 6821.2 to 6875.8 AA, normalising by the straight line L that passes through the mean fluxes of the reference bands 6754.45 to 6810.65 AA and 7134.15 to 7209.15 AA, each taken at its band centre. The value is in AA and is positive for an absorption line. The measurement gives 3.6 AA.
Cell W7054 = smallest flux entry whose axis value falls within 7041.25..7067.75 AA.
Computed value 22.54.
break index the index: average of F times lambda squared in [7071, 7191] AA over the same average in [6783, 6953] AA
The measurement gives 1.2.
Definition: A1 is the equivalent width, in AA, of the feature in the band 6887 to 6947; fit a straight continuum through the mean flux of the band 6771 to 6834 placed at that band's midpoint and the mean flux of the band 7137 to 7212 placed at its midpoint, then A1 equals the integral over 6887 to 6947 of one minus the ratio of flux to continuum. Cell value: 1.8 AA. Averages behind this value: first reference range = 22.1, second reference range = 24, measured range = 22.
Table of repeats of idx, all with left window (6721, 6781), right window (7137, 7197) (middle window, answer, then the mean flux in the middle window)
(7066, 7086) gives -0.06 mag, 25.2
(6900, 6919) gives 0.09 mag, 21.5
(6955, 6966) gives -0.04 mag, 24.5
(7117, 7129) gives -0.04 mag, 24.7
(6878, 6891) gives 0.16 mag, 20.1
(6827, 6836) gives 0.10 mag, 21.1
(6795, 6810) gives 0.05 mag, 22.1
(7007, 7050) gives -0.06 mag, 25.1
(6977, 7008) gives 0.01 mag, 23.5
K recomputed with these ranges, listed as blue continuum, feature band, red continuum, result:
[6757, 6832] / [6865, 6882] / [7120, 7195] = 1.6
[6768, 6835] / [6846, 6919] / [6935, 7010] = 6.3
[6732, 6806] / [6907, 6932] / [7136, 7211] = 1.1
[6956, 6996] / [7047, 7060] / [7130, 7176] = -0.6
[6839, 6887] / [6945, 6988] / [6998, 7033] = -2.4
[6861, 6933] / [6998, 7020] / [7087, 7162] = -1.2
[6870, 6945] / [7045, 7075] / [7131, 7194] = -2.6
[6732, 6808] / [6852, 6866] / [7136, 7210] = 1.3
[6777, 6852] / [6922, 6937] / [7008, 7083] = 0.3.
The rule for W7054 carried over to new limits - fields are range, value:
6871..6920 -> 17.2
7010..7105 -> 21.4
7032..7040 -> 24.03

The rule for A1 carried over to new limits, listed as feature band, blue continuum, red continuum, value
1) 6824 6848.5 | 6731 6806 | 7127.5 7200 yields 1.7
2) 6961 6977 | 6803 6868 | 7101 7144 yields -1.2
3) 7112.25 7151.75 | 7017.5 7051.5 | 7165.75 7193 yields 1.8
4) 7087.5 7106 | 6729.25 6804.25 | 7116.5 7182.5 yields -0.6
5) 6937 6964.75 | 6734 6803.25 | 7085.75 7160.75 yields -1.2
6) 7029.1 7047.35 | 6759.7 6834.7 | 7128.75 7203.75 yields -1.8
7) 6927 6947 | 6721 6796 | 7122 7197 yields 0.1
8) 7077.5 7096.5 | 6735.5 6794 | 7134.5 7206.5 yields -0.4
